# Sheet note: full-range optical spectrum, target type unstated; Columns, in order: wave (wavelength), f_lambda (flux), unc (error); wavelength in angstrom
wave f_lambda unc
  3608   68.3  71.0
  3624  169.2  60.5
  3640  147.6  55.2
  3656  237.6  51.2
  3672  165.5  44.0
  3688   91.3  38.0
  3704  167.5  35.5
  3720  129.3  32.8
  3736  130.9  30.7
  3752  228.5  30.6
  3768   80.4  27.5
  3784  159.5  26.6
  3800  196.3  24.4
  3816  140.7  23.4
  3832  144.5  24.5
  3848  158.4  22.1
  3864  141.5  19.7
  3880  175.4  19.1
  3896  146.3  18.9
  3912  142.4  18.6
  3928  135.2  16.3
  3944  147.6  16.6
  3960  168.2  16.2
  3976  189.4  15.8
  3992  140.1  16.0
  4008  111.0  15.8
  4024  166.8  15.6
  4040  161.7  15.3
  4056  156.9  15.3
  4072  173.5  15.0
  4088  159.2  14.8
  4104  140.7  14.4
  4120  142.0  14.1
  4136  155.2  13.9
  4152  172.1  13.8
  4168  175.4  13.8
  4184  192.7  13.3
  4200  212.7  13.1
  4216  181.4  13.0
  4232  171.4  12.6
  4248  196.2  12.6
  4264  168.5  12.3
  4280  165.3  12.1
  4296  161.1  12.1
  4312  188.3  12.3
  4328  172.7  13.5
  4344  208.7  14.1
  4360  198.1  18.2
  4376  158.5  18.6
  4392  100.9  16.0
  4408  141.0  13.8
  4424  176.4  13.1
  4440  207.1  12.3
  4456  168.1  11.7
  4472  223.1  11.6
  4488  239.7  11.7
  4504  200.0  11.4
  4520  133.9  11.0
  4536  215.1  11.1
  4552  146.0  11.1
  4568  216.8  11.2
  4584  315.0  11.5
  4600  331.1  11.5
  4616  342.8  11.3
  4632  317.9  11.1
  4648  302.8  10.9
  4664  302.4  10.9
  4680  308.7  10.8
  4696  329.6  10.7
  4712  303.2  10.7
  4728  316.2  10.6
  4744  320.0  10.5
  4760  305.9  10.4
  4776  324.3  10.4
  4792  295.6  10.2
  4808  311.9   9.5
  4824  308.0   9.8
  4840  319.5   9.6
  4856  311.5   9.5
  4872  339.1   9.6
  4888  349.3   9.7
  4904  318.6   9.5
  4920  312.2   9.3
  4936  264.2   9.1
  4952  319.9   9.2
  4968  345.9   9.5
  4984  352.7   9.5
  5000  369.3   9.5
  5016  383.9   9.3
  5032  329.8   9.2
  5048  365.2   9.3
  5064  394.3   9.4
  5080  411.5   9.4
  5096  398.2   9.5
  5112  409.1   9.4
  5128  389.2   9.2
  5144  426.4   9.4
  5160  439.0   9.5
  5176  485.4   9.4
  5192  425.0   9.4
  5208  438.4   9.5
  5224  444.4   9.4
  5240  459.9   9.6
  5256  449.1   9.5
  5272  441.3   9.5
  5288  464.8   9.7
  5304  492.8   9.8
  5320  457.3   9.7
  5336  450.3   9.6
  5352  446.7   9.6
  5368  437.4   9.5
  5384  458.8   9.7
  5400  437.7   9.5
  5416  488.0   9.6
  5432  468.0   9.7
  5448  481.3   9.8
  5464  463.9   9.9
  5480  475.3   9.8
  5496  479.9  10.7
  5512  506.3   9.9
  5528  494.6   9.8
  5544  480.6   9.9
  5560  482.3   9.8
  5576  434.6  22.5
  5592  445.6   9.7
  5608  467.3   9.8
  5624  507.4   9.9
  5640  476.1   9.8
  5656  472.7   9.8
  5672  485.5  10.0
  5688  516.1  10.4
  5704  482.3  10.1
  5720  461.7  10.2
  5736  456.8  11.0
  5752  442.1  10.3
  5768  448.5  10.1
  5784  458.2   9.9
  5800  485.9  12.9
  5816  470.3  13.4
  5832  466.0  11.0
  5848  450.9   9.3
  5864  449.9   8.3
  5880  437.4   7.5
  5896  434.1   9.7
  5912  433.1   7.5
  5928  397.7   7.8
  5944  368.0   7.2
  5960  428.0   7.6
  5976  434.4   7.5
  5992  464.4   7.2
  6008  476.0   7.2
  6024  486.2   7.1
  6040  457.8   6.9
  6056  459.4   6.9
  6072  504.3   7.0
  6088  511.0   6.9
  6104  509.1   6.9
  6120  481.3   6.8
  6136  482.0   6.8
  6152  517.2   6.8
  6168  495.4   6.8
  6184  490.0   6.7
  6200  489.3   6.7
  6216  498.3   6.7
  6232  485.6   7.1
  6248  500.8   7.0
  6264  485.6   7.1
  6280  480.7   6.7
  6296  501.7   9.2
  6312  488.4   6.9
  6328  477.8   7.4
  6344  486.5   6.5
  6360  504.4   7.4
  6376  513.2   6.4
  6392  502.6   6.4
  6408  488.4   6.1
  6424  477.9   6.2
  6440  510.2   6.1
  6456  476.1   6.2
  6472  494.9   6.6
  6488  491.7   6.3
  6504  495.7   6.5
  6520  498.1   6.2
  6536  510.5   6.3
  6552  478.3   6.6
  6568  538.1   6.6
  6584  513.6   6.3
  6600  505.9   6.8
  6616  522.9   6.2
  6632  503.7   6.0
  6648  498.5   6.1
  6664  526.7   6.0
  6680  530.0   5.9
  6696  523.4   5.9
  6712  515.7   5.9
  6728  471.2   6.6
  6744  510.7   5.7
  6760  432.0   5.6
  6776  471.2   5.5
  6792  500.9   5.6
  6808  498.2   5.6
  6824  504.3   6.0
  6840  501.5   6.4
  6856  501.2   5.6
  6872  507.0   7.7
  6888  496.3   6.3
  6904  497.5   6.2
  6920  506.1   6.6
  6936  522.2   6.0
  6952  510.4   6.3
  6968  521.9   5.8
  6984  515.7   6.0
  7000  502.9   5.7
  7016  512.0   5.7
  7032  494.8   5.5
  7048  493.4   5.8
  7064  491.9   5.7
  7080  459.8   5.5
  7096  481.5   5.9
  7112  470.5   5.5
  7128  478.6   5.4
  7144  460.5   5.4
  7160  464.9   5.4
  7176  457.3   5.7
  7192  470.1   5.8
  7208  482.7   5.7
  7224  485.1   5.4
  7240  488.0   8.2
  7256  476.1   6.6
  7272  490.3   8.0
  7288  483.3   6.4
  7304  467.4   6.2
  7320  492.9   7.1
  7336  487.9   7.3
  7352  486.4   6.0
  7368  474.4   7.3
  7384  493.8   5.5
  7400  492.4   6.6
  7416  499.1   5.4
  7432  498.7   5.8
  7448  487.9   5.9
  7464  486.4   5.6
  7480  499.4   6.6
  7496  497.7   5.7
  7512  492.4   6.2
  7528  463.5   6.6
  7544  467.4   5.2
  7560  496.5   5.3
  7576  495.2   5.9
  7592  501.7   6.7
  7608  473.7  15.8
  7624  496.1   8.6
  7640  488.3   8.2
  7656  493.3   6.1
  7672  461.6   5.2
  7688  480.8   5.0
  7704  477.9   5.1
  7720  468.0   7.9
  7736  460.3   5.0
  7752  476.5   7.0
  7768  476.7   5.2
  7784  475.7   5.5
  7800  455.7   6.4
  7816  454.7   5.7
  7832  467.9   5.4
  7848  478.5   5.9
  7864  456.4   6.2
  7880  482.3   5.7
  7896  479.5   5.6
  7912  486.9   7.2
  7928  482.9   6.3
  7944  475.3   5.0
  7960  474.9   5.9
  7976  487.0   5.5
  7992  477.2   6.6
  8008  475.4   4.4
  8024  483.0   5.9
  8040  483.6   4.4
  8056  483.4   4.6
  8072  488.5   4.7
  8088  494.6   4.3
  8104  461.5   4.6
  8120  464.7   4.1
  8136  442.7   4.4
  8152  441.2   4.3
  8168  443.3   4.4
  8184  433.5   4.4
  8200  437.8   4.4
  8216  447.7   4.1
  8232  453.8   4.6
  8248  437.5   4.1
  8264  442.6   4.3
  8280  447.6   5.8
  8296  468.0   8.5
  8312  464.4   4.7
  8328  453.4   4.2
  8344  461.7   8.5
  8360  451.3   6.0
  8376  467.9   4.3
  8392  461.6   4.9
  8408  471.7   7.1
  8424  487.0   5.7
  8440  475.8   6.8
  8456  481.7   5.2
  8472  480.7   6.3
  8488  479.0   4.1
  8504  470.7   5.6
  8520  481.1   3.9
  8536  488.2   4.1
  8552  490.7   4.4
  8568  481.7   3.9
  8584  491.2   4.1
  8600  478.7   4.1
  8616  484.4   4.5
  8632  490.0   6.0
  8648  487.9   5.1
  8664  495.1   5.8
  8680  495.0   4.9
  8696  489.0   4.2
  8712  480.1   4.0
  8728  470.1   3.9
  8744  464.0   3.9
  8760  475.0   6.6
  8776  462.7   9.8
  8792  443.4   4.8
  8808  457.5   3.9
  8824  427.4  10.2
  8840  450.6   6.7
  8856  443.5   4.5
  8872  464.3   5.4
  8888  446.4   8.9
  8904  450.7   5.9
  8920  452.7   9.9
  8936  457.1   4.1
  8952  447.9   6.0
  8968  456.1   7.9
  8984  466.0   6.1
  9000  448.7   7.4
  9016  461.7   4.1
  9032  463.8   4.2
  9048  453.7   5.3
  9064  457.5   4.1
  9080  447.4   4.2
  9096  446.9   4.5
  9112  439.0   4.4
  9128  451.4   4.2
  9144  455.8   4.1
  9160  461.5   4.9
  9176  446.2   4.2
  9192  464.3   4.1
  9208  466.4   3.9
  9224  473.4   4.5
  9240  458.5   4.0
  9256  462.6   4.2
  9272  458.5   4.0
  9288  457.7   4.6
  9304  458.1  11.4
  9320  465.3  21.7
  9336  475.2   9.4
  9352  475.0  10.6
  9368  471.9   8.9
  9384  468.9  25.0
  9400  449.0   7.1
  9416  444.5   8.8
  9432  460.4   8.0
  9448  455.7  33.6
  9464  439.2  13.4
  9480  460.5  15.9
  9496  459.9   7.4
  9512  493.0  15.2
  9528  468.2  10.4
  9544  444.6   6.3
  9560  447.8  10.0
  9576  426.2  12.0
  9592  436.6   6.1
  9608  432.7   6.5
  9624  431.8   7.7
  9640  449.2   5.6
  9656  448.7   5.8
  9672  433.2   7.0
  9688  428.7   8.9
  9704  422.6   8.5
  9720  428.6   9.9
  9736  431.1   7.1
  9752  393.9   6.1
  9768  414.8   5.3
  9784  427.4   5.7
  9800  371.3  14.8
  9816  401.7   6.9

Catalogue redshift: 0.147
